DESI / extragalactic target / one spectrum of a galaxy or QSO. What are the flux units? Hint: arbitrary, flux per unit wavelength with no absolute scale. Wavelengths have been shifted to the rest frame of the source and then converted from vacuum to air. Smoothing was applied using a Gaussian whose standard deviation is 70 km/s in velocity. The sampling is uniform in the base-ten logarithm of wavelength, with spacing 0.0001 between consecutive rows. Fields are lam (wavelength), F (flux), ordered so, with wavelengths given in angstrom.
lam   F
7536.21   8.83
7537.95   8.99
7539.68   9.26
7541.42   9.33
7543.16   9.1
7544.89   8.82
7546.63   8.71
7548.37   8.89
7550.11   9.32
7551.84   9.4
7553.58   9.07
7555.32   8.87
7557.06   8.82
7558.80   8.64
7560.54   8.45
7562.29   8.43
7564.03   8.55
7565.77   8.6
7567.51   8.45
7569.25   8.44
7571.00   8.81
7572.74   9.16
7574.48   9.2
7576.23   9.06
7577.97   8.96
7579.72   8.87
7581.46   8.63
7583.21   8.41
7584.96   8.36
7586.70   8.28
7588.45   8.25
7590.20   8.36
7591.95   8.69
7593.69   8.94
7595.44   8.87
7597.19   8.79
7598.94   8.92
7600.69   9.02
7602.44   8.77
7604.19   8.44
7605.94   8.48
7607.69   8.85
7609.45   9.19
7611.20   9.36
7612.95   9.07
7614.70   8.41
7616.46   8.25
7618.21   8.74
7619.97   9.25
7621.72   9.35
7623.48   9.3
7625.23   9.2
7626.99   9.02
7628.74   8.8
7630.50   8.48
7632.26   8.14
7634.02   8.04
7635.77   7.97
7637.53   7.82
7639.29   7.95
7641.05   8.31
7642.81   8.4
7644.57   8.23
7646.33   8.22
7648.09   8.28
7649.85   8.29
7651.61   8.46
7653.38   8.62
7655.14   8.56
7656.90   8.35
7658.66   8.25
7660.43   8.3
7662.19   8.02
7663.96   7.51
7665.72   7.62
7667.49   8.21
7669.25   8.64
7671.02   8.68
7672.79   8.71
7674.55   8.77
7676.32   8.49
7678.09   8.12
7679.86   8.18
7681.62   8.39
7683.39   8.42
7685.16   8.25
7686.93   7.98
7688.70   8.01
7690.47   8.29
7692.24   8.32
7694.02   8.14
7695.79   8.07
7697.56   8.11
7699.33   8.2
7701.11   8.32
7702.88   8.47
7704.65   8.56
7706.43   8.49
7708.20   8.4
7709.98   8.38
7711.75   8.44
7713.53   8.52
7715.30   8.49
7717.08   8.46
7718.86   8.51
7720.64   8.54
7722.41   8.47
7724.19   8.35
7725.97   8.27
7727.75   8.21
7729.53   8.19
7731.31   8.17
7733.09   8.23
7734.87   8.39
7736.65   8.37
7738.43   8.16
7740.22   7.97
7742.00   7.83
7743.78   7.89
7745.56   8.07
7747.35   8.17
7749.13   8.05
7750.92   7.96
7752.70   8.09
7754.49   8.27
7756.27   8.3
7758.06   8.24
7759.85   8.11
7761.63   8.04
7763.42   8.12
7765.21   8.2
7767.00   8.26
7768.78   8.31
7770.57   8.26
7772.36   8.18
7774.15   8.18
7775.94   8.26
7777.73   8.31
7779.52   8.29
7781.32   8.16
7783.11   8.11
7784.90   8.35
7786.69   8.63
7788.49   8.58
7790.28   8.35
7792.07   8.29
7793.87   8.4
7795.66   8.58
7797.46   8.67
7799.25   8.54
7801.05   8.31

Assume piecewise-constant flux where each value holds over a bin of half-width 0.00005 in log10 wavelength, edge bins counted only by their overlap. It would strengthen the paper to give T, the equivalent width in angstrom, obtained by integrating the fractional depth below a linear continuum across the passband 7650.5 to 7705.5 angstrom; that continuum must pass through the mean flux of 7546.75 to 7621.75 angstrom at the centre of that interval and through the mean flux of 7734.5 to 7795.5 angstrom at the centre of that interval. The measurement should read 1.3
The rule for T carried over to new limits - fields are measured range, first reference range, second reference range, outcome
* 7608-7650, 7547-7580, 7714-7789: 0.2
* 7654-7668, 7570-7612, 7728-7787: 0.7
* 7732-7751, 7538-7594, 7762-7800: 0.7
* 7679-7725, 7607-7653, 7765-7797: 0.7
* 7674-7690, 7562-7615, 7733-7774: 0.2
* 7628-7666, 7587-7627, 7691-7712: 1.8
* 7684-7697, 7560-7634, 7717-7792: 0.4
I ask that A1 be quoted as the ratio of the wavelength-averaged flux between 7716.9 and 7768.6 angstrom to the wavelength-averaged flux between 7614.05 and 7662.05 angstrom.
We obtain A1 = 1.0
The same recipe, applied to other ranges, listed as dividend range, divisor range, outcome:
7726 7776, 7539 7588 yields 0.93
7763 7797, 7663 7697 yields 1.01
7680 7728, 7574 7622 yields 0.95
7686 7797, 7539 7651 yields 0.95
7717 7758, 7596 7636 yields 0.93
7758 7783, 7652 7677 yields 0.98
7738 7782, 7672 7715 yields 0.98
